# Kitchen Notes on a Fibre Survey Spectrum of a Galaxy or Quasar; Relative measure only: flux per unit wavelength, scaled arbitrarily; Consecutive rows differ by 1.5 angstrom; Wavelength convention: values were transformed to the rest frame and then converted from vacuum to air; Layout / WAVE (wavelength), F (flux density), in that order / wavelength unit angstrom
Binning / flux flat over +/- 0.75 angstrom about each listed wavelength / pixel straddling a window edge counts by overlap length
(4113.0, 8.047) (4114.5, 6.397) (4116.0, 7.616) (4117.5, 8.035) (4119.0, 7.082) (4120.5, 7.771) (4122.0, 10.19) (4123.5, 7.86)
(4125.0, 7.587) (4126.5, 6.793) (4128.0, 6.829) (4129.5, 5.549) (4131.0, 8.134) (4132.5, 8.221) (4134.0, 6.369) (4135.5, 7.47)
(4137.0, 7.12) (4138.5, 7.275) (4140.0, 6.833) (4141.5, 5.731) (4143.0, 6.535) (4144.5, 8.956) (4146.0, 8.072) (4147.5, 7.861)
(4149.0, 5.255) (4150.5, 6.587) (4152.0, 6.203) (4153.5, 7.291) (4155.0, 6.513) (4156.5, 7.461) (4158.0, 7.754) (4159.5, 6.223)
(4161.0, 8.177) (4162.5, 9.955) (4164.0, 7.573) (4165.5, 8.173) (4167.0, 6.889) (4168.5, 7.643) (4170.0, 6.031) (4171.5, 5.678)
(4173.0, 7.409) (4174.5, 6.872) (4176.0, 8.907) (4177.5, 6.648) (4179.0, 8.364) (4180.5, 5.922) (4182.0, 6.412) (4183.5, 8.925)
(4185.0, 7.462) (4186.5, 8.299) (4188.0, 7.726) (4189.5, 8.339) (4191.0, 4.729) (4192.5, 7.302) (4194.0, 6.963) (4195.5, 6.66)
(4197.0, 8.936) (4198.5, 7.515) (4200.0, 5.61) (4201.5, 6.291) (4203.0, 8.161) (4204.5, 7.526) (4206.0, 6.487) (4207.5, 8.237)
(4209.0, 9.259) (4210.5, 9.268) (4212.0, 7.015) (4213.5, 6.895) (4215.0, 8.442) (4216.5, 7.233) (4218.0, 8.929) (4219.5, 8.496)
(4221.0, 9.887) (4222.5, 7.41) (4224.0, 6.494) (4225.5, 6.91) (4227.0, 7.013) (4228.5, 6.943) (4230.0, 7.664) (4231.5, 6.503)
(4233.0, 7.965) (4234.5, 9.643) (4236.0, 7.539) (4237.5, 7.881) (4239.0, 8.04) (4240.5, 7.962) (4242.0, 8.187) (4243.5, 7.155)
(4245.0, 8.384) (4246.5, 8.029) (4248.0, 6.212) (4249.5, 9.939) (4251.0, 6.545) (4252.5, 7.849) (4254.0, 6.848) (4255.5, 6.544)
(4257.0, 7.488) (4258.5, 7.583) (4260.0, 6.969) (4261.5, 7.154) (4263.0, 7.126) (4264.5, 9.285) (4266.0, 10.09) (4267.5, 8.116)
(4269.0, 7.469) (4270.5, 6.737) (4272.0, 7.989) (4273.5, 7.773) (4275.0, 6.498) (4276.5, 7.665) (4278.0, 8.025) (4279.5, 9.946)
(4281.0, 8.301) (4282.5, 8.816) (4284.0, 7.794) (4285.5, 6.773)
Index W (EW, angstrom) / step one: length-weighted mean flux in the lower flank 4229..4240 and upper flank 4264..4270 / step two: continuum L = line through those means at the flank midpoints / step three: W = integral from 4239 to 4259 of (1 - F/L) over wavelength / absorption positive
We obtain 1.4 angstrom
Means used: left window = 7.87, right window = 8.63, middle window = 7.61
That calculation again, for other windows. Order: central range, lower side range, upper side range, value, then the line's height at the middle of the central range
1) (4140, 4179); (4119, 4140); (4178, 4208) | 0.7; 7.36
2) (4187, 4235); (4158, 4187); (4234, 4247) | 1.4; 7.8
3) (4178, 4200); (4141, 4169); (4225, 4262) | 0.3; 7.41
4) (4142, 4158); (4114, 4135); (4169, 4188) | 0.6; 7.38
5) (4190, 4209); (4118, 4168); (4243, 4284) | 1.1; 7.56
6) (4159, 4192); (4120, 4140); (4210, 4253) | 0.9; 7.6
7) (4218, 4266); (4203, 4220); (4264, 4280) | 1.9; 8.04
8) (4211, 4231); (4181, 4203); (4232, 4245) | 0.2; 7.74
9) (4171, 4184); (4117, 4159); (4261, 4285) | 0.4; 7.48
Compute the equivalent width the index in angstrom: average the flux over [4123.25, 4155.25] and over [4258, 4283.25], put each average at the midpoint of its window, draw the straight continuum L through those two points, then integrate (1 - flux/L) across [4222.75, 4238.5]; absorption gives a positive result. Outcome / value 0.5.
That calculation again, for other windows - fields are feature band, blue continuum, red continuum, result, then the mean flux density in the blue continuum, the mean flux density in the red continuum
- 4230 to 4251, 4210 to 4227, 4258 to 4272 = -0.1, 7.85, 7.85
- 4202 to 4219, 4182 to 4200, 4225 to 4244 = -0.9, 7.41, 7.66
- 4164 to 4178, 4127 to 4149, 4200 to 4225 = 0.5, 7.14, 7.8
